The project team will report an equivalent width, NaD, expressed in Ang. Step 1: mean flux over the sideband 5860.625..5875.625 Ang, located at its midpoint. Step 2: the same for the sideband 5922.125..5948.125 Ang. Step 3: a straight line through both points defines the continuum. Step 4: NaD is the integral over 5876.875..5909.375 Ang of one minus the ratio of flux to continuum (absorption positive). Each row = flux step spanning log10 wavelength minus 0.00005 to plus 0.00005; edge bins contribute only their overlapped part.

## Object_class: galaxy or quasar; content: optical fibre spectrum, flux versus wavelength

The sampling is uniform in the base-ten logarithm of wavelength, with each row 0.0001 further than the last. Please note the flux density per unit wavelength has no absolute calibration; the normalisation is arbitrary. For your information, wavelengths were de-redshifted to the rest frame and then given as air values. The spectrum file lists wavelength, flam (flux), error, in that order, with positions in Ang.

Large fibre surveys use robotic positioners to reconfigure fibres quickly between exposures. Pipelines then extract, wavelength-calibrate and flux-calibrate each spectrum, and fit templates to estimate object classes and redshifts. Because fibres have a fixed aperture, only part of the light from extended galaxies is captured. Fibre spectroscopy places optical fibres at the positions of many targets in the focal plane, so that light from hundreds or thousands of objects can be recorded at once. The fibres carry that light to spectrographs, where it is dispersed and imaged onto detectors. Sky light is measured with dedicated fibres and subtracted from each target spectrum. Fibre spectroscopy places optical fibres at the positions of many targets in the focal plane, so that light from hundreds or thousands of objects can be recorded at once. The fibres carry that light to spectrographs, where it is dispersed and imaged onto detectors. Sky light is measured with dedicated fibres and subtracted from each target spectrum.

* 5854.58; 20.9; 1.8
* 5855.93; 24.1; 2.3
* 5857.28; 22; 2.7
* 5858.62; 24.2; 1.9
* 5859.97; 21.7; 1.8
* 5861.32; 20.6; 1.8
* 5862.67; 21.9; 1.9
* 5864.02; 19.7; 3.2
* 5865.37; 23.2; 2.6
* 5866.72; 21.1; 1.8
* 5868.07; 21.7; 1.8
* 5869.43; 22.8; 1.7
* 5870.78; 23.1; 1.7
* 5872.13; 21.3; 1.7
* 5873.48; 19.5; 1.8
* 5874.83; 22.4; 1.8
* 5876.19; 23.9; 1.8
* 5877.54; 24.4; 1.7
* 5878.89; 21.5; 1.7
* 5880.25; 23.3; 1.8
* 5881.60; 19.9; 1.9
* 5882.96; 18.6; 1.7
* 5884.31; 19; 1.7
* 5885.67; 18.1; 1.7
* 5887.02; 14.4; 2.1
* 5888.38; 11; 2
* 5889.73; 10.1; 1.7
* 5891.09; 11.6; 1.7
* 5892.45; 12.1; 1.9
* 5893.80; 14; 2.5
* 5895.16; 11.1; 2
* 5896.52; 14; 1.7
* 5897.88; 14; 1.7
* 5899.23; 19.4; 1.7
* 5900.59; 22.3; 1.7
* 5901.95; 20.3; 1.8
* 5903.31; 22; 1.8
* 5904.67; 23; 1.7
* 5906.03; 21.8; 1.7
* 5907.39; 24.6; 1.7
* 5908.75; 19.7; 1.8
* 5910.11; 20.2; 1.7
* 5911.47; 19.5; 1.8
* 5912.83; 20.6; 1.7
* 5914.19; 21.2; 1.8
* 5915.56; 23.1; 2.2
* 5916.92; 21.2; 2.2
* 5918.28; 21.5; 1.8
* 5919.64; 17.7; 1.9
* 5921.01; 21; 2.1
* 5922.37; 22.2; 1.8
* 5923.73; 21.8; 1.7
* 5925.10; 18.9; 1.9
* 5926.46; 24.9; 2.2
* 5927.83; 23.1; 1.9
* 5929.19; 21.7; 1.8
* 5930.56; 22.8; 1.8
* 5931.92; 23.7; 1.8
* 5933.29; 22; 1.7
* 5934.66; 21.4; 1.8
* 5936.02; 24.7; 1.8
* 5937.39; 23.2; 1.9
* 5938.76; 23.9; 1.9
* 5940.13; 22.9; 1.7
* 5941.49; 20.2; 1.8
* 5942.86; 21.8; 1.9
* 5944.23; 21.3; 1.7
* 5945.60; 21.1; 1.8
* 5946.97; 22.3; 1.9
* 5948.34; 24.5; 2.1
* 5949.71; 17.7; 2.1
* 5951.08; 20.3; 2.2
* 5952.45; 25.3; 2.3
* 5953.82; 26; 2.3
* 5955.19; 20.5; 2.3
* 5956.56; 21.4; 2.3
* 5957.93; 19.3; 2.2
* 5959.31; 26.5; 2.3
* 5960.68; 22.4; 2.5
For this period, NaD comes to 5.9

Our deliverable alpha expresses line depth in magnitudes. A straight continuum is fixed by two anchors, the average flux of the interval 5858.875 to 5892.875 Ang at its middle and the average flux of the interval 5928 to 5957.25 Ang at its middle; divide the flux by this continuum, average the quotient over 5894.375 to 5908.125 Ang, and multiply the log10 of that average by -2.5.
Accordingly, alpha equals 0.08 mag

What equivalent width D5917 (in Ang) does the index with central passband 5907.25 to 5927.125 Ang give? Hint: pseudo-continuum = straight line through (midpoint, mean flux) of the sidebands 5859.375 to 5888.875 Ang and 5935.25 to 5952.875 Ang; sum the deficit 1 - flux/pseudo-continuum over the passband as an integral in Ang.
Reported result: 0.5 Ang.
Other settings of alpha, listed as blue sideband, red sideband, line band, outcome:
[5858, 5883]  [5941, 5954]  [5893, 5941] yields 0.06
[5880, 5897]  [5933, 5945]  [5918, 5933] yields -0.07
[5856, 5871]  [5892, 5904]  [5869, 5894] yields 0.05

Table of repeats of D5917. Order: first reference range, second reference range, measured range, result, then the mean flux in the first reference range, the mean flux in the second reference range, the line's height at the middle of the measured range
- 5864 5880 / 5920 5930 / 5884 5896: 4.7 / 22.2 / 21.8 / 22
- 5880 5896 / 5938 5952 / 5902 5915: -3.0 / 15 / 21.7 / 17.4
